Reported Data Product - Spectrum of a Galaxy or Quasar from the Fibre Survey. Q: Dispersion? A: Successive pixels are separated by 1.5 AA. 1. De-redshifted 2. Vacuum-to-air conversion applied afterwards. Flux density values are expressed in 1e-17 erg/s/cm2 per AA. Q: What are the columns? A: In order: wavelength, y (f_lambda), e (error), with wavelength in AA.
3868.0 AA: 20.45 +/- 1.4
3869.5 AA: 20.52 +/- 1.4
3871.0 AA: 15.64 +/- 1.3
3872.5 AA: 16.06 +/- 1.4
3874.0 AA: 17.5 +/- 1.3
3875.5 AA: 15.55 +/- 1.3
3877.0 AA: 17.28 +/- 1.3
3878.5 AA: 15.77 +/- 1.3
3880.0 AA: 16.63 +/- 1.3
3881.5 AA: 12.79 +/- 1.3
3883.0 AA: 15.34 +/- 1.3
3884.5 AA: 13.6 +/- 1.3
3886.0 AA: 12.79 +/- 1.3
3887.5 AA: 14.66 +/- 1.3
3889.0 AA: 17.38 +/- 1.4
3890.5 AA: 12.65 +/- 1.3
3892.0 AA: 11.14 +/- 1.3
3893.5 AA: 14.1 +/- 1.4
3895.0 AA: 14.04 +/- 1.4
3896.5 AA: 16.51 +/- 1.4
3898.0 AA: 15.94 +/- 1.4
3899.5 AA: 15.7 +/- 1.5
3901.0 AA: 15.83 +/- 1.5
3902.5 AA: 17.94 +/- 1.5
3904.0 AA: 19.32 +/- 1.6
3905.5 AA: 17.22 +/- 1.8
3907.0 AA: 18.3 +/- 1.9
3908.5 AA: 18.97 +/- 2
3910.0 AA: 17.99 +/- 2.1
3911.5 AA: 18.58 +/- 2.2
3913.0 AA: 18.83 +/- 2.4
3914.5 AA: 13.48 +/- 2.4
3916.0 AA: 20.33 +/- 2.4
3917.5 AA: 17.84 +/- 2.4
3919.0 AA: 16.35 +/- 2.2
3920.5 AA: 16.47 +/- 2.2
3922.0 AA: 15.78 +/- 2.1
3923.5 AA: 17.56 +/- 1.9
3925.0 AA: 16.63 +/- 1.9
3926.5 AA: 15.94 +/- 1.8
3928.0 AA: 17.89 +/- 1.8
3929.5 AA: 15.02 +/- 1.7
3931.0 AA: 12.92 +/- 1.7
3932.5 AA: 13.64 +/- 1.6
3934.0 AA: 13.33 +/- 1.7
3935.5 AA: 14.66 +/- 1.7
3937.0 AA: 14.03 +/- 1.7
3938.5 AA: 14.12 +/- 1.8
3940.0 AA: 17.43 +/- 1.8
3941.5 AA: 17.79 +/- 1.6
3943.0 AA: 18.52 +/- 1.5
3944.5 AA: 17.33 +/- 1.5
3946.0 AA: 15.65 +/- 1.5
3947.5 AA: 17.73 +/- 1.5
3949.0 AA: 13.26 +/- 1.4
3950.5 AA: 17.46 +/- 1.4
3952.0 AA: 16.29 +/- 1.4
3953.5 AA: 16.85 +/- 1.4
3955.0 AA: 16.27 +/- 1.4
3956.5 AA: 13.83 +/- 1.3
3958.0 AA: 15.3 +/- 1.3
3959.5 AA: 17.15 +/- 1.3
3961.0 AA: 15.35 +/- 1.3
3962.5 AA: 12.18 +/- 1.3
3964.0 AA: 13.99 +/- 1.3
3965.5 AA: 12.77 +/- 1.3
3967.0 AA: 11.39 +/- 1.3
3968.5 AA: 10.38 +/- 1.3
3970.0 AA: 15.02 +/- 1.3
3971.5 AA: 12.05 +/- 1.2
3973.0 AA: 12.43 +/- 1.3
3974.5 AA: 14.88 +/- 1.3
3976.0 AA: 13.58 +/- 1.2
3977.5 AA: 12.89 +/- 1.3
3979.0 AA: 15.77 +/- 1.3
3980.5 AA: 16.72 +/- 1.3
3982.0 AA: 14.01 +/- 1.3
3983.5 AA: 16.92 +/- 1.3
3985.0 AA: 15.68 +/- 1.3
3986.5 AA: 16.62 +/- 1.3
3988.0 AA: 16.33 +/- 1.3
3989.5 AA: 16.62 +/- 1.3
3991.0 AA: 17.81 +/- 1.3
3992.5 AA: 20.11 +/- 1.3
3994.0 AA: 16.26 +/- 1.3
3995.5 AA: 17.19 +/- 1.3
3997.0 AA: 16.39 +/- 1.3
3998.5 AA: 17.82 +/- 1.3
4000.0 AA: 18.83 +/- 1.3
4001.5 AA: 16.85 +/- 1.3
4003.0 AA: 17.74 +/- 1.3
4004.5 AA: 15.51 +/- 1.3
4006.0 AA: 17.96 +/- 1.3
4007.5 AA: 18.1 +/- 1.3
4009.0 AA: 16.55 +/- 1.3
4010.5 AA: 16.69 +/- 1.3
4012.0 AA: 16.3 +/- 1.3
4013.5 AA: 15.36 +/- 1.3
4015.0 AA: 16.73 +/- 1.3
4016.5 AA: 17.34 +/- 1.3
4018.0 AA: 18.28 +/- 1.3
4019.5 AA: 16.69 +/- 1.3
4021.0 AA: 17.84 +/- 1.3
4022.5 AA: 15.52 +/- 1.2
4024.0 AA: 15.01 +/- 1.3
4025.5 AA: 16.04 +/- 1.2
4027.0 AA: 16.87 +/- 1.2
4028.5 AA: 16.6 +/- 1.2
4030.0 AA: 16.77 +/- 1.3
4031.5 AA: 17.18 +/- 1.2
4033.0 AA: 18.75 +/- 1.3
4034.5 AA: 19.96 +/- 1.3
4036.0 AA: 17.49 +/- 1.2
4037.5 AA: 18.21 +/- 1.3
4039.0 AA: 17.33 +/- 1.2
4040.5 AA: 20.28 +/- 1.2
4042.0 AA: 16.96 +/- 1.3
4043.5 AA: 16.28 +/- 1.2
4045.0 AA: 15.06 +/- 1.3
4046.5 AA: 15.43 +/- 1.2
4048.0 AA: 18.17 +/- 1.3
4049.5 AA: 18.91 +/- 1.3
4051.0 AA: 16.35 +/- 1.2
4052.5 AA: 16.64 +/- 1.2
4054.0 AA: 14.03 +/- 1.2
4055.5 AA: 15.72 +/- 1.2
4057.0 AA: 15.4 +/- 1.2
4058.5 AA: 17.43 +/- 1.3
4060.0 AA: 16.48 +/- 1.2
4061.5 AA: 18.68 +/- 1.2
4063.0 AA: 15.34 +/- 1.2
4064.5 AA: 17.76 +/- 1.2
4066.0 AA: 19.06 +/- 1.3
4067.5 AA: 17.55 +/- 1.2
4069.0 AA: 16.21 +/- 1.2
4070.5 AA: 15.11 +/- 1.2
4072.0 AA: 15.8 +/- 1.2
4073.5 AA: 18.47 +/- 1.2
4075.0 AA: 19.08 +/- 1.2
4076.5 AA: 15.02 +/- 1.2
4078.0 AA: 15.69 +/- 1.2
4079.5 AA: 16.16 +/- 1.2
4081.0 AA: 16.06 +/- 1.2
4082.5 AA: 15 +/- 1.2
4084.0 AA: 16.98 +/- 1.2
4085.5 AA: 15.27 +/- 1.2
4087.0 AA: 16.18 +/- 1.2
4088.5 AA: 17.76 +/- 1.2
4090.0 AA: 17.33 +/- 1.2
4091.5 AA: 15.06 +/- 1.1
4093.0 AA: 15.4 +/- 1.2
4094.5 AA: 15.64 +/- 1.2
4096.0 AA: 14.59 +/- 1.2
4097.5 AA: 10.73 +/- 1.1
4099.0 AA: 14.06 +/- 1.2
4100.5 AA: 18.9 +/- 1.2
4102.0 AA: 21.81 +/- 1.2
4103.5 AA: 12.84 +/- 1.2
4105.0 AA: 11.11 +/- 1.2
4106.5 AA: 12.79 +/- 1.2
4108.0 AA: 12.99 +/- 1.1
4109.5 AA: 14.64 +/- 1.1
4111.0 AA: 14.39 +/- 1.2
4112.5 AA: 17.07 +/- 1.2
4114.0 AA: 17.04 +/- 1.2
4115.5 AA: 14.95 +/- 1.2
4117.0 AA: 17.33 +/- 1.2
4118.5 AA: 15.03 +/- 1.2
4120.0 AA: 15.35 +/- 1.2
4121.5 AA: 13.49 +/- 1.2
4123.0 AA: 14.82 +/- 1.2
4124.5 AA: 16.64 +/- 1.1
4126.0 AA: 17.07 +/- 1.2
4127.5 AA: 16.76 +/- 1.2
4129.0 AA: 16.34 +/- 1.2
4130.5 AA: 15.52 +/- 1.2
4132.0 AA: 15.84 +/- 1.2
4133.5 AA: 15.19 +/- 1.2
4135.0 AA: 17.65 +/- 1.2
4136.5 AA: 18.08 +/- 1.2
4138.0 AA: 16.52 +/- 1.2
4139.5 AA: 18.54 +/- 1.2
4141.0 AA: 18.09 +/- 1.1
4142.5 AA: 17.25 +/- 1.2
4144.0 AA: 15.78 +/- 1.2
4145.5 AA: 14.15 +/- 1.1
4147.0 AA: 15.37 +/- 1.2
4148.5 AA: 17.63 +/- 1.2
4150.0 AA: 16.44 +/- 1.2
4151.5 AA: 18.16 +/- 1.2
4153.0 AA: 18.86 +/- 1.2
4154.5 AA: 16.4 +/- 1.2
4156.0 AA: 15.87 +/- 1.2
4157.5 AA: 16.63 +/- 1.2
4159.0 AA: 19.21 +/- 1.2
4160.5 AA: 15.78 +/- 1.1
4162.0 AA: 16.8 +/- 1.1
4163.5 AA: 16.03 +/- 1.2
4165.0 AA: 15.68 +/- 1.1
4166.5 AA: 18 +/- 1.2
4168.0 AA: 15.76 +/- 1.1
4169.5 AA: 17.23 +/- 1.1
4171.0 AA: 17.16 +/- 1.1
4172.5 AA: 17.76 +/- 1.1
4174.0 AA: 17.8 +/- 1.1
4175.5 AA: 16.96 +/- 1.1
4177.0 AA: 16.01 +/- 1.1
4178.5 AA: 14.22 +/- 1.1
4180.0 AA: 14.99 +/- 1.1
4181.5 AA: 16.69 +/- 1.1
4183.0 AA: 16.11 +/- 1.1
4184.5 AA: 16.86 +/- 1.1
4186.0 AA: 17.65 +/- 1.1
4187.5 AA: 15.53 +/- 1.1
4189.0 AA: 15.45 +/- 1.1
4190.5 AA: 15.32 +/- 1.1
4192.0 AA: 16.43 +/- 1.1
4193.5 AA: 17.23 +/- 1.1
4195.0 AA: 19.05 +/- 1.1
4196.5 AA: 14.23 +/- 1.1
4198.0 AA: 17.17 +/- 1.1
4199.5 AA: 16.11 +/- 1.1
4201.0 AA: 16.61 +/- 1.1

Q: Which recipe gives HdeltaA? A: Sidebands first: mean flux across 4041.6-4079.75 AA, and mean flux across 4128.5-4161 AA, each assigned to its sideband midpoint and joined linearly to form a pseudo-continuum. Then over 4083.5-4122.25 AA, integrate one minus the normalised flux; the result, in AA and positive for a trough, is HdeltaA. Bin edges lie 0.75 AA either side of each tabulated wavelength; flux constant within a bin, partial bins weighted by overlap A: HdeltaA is 3.24 AA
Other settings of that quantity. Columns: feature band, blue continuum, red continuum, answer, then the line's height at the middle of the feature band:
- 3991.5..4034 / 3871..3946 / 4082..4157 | -2.89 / 16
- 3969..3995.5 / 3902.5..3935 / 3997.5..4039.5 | 2.35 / 17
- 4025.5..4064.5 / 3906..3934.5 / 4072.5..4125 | -2.79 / 15.9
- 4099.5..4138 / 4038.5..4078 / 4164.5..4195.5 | 2.19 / 16.7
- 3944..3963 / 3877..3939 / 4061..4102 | 0.23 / 16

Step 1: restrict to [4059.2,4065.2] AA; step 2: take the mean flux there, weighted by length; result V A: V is 17.1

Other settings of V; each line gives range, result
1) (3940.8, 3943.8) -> 18.1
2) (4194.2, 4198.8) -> 16.8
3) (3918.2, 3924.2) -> 16.5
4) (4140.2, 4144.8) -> 17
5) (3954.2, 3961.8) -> 15.6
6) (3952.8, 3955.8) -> 16.5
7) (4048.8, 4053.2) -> 17.3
